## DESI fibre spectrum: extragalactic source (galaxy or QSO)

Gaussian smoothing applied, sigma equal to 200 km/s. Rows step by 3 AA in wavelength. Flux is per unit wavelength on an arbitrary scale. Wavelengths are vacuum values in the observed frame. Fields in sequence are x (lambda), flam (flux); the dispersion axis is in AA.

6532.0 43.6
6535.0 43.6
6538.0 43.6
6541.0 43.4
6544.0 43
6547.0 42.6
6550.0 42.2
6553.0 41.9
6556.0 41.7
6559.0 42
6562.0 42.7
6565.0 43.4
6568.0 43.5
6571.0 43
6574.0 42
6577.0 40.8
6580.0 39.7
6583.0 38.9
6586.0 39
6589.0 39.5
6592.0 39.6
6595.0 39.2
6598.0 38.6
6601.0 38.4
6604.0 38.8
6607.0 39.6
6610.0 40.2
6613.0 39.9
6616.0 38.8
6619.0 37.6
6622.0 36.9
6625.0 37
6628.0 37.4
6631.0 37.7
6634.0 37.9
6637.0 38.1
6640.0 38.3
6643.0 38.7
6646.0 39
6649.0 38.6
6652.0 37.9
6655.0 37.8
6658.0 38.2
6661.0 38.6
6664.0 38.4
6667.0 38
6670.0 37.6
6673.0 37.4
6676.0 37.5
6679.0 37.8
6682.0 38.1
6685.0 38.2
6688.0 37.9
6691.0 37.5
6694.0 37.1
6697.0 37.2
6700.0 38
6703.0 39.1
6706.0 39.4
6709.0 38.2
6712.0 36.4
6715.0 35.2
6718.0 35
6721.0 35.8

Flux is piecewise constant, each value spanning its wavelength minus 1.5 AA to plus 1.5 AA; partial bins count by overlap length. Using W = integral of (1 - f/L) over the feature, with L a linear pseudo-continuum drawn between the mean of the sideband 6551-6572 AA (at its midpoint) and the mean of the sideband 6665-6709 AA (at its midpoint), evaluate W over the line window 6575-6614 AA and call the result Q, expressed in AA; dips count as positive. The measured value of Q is 1.8 AA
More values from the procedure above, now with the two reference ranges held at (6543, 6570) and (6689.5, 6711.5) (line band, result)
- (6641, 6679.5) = 1.12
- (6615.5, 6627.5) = 0.90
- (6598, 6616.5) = 0.76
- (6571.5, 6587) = 0.57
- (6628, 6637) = 0.53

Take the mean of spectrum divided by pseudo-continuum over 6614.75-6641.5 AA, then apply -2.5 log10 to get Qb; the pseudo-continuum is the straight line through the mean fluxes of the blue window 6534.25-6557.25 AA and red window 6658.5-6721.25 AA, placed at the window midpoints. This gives 0.06 mag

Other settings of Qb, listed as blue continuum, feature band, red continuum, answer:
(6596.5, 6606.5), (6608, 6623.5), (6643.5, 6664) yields 0.00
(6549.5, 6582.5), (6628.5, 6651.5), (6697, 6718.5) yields 0.04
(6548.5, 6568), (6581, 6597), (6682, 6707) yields 0.06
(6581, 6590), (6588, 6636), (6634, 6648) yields 0.01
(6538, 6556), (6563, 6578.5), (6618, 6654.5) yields -0.03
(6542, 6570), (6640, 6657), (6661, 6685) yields 0.01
